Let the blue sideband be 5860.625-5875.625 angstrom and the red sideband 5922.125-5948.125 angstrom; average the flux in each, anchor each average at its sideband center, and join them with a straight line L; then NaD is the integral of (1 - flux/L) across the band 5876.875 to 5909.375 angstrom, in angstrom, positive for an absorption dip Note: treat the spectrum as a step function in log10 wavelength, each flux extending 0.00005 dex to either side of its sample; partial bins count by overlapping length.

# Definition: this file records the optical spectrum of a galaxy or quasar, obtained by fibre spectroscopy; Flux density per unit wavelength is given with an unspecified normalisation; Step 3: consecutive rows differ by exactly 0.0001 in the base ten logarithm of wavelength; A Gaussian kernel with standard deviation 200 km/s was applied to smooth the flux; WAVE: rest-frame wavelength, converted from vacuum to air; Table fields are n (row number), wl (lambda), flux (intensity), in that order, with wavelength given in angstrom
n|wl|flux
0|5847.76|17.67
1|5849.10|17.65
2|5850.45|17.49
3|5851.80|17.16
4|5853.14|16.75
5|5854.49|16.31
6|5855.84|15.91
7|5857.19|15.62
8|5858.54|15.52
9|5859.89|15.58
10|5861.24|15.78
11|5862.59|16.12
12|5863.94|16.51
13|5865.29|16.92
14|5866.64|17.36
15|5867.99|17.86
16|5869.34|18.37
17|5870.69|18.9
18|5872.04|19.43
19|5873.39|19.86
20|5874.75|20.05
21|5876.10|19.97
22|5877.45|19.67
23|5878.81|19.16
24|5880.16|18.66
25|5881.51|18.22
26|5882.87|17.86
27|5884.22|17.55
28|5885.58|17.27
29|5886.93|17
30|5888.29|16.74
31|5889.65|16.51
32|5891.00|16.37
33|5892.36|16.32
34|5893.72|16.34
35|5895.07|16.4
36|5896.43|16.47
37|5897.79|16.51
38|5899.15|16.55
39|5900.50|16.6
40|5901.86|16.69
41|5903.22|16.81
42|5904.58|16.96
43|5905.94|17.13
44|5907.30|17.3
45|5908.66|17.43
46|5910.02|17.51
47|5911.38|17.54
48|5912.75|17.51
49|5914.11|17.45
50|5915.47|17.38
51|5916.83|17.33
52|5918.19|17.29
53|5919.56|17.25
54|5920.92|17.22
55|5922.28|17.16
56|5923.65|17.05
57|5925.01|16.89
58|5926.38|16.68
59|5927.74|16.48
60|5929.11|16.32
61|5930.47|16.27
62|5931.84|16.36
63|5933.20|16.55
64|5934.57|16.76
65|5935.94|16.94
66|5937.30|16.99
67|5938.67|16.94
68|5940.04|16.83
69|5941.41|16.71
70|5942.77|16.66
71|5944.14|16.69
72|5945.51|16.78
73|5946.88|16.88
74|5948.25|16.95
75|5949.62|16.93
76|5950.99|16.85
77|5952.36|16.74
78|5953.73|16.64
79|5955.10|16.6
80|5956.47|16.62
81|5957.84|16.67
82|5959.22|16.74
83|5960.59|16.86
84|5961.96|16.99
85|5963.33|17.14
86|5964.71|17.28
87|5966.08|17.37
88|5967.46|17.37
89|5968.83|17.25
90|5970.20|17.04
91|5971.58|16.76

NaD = 0.61 angstrom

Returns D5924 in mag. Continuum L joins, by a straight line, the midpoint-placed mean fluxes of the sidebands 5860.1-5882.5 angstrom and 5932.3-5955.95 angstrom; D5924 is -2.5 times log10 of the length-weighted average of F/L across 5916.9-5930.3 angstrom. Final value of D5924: 0.018 mag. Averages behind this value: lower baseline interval 18.2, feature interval 16.9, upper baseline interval 16.8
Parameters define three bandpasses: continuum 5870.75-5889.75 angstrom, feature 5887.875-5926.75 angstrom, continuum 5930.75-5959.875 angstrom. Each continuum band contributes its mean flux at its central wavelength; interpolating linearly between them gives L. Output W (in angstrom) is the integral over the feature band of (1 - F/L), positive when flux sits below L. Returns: 1.8 angstrom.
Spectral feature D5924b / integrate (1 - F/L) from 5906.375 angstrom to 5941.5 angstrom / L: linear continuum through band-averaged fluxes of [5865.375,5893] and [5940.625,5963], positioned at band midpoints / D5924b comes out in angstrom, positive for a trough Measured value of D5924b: 0.59 angstrom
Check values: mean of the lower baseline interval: 18.1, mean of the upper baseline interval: 16.8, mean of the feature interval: 17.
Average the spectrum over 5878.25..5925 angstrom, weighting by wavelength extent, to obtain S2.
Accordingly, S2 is 17.2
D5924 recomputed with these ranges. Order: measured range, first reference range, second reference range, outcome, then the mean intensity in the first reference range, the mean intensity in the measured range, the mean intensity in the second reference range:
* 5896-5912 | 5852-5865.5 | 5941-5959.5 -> -0.04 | 16.1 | 17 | 16.7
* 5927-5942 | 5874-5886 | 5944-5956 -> 0.04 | 18.7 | 16.6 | 16.8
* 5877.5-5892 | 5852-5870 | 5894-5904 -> -0.07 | 16.5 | 17.6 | 16.6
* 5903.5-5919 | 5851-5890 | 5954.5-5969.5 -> 0.00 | 17.5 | 17.3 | 17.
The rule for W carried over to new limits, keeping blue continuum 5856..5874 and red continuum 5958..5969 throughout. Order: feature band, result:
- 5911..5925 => -0.1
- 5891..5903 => 0.5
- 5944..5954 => 0.2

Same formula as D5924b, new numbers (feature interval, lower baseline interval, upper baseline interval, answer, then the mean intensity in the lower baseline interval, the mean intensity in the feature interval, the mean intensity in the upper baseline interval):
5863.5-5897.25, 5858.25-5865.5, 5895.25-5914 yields -2.85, 16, 17.8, 17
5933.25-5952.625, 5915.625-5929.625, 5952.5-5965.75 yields 0.10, 17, 16.8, 16.9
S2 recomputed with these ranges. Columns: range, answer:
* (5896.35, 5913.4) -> 17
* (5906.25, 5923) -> 17.4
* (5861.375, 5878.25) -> 18.3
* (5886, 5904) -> 16.6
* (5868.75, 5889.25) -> 18.5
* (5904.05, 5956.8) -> 16.9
